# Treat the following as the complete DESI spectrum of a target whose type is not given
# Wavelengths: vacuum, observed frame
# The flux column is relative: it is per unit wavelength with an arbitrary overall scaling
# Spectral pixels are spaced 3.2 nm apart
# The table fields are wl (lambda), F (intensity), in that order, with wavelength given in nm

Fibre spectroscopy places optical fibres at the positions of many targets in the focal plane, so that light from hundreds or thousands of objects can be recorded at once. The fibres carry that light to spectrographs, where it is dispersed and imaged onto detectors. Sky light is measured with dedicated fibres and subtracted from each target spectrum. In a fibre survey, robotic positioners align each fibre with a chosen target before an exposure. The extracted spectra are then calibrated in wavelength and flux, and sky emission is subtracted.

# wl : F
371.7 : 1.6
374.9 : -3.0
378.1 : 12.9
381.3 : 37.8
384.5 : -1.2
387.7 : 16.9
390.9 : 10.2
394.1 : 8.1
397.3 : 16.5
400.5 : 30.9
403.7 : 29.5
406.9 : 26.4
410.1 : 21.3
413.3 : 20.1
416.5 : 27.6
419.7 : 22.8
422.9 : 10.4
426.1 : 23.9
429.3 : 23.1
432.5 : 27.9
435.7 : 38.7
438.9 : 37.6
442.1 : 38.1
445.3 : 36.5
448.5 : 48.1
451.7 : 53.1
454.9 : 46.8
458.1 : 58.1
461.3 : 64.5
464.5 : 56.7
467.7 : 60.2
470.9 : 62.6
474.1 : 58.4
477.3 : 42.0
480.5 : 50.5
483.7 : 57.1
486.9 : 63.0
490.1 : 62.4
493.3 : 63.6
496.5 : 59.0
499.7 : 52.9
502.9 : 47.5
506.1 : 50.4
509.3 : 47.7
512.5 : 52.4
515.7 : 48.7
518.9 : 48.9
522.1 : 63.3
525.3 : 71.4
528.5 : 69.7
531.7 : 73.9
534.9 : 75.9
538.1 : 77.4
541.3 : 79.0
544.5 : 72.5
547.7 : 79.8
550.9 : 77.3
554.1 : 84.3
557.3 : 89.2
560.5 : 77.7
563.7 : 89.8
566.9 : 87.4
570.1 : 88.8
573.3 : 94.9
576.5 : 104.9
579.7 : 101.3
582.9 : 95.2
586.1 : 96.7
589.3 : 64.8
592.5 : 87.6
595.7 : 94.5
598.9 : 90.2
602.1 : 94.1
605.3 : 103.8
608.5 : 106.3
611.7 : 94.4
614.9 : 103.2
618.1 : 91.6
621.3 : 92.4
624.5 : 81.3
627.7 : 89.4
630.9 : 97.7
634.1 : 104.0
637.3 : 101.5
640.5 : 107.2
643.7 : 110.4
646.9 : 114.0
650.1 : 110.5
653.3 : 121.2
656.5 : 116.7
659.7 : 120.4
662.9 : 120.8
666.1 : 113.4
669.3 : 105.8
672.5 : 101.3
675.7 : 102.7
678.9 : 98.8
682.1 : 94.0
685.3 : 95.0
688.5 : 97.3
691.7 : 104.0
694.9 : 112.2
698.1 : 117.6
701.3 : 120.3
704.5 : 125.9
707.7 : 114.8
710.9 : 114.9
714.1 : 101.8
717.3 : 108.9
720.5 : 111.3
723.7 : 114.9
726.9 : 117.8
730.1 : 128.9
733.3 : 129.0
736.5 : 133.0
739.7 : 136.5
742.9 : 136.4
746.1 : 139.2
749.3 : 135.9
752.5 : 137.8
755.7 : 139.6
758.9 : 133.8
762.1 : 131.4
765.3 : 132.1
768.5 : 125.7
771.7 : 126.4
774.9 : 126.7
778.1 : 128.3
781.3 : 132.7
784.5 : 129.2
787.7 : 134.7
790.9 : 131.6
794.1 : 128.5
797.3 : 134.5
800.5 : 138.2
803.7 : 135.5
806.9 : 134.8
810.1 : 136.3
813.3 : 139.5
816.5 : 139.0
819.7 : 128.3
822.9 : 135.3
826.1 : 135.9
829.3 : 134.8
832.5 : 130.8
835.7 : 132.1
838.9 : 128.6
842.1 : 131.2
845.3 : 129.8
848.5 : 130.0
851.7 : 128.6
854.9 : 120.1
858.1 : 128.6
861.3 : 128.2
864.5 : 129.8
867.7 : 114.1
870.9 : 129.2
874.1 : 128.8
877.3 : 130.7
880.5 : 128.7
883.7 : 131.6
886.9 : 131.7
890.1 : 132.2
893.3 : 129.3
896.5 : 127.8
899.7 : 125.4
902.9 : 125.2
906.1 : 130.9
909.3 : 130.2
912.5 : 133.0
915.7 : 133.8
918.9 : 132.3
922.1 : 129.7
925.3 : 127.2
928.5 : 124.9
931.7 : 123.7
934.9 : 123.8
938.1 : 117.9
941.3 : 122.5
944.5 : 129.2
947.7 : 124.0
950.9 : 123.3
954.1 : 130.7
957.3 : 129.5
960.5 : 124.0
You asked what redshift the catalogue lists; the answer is 0.000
